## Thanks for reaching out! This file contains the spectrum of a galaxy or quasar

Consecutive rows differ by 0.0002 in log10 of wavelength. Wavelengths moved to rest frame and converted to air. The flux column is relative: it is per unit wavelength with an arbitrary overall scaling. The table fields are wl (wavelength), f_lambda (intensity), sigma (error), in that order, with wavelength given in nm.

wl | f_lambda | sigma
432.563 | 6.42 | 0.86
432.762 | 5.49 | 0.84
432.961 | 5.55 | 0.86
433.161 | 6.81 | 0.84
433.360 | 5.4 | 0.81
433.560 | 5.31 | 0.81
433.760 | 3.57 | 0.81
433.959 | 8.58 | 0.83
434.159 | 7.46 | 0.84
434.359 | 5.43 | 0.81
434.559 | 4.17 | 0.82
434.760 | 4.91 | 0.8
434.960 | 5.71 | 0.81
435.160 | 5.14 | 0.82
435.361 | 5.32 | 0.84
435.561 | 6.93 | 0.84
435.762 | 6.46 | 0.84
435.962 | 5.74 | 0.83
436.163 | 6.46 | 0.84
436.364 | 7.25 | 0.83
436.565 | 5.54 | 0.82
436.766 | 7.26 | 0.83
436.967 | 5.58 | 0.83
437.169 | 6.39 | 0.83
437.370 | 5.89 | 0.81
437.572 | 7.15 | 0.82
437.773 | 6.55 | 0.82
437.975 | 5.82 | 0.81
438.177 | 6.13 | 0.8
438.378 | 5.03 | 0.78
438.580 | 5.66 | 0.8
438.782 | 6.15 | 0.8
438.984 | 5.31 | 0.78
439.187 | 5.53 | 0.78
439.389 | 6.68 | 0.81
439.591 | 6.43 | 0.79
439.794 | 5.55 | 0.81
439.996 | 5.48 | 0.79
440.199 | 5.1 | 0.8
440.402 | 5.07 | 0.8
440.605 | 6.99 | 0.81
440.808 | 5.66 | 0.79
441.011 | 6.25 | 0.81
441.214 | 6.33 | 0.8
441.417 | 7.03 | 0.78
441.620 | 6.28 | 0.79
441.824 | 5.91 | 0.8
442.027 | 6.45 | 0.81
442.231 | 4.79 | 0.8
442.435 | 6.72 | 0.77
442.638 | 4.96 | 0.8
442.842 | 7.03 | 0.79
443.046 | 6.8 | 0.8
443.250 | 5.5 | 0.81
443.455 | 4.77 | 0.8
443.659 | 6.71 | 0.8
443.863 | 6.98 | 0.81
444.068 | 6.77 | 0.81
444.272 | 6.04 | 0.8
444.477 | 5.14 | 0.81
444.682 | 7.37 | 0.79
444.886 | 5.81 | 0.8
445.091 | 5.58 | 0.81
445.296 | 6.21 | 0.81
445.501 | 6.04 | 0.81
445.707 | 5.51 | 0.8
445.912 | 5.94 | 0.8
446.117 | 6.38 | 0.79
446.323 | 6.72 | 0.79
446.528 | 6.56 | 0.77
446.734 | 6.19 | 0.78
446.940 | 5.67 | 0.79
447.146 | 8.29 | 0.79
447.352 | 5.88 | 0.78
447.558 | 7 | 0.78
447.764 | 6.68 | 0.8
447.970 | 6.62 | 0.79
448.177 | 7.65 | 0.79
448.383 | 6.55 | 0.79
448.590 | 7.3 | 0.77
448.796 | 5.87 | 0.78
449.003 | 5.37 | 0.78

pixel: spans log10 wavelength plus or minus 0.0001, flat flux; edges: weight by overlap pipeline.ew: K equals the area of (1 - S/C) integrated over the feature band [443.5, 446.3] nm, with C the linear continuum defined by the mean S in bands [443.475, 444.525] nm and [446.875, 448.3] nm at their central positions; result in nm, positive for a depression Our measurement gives 0.10 nm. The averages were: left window 6.27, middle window 6.18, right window 6.85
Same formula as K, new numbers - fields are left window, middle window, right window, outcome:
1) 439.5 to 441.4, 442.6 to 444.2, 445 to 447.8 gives -0.03 nm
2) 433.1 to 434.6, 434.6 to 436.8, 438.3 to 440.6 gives -0.06 nm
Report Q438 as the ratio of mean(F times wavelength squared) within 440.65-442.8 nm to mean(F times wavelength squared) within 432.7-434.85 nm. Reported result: 1.11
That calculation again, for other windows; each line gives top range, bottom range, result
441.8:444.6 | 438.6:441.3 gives 1.05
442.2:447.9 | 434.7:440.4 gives 1.08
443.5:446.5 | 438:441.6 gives 1.08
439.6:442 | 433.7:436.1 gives 1.06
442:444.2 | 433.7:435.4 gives 1.13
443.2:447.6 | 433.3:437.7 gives 1.09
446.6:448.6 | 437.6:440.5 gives 1.21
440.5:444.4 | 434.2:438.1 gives 1.06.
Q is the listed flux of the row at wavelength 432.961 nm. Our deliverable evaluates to 5.55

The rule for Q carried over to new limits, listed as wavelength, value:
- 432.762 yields 5.49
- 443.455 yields 4.77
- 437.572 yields 7.15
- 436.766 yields 7.26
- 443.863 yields 6.98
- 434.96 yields 5.71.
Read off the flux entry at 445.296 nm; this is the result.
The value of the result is 6.21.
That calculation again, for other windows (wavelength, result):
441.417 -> 7.03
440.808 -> 5.66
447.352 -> 5.88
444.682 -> 7.37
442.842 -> 7.03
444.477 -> 5.14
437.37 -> 5.89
